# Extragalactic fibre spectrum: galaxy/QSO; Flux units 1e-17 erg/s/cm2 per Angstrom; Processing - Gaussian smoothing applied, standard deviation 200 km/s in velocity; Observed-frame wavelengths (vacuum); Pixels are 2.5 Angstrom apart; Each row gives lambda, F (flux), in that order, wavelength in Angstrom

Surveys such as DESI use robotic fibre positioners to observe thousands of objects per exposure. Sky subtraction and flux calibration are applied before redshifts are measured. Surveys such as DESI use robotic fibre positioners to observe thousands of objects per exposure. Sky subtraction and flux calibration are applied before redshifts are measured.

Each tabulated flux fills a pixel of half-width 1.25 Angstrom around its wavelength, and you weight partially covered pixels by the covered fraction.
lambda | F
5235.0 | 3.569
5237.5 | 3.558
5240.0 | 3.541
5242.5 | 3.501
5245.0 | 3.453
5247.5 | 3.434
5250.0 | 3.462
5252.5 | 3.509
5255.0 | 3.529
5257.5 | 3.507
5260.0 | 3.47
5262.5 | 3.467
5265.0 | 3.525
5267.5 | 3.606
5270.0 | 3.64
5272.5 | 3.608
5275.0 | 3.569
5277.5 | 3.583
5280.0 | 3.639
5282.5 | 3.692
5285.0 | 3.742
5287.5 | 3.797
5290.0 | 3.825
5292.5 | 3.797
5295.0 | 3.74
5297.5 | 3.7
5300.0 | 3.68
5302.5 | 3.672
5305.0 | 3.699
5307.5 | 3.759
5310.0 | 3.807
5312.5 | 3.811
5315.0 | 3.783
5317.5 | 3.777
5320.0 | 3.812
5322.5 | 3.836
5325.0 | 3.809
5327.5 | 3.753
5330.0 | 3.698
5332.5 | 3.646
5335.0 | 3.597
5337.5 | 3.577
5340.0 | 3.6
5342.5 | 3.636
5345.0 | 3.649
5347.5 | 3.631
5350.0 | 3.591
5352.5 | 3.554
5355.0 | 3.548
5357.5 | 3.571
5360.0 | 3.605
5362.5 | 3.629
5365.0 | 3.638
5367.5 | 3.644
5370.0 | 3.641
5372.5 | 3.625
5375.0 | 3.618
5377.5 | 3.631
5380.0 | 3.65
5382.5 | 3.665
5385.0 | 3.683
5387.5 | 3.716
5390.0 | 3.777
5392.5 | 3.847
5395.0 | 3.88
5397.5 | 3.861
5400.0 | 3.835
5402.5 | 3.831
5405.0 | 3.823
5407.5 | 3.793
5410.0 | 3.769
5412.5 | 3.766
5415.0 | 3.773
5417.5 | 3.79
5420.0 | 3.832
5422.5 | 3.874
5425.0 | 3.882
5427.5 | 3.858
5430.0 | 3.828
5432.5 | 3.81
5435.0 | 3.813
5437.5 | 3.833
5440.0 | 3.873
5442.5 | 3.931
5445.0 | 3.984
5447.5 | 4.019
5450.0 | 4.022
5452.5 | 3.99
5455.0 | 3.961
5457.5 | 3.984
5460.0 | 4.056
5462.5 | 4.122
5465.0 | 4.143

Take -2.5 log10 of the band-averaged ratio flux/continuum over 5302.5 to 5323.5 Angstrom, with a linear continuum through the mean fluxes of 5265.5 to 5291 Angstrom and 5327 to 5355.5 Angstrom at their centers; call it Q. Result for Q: -0.04 mag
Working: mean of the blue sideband 3.66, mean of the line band 3.78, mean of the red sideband 3.62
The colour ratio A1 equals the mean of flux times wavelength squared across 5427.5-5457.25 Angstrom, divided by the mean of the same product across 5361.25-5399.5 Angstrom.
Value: 1.1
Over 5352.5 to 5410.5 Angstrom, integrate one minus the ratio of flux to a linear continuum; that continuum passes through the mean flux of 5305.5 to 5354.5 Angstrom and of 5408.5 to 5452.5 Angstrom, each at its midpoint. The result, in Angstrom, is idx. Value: 1.2 Angstrom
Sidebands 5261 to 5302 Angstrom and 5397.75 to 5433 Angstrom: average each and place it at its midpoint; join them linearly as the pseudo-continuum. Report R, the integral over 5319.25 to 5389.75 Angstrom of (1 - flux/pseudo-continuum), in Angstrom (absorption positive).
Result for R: 1.8 Angstrom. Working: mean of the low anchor 3.66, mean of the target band 3.65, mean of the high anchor 3.82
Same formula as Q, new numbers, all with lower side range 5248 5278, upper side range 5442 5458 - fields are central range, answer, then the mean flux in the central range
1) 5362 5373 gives 0.04 mag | 3.64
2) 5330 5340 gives 0.03 mag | 3.62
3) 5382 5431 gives 0.02 mag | 3.81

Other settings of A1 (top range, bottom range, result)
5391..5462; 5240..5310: 1.13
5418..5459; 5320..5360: 1.11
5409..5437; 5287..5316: 1.06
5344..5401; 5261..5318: 1.03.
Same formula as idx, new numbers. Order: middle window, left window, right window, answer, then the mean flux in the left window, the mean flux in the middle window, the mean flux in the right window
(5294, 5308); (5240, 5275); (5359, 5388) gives -0.55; 3.52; 3.71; 3.64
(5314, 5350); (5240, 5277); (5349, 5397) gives -0.84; 3.52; 3.7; 3.66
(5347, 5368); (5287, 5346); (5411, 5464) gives 1.05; 3.73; 3.6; 3.91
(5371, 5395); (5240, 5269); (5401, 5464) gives 0.52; 3.5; 3.7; 3.89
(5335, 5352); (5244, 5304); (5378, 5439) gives 0.45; 3.61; 3.61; 3.8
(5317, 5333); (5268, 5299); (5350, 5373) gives -0.53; 3.69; 3.77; 3.6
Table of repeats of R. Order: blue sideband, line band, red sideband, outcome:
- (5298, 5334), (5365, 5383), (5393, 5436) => 0.7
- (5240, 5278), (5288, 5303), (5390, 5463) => -0.6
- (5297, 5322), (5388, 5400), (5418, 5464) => 0.1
